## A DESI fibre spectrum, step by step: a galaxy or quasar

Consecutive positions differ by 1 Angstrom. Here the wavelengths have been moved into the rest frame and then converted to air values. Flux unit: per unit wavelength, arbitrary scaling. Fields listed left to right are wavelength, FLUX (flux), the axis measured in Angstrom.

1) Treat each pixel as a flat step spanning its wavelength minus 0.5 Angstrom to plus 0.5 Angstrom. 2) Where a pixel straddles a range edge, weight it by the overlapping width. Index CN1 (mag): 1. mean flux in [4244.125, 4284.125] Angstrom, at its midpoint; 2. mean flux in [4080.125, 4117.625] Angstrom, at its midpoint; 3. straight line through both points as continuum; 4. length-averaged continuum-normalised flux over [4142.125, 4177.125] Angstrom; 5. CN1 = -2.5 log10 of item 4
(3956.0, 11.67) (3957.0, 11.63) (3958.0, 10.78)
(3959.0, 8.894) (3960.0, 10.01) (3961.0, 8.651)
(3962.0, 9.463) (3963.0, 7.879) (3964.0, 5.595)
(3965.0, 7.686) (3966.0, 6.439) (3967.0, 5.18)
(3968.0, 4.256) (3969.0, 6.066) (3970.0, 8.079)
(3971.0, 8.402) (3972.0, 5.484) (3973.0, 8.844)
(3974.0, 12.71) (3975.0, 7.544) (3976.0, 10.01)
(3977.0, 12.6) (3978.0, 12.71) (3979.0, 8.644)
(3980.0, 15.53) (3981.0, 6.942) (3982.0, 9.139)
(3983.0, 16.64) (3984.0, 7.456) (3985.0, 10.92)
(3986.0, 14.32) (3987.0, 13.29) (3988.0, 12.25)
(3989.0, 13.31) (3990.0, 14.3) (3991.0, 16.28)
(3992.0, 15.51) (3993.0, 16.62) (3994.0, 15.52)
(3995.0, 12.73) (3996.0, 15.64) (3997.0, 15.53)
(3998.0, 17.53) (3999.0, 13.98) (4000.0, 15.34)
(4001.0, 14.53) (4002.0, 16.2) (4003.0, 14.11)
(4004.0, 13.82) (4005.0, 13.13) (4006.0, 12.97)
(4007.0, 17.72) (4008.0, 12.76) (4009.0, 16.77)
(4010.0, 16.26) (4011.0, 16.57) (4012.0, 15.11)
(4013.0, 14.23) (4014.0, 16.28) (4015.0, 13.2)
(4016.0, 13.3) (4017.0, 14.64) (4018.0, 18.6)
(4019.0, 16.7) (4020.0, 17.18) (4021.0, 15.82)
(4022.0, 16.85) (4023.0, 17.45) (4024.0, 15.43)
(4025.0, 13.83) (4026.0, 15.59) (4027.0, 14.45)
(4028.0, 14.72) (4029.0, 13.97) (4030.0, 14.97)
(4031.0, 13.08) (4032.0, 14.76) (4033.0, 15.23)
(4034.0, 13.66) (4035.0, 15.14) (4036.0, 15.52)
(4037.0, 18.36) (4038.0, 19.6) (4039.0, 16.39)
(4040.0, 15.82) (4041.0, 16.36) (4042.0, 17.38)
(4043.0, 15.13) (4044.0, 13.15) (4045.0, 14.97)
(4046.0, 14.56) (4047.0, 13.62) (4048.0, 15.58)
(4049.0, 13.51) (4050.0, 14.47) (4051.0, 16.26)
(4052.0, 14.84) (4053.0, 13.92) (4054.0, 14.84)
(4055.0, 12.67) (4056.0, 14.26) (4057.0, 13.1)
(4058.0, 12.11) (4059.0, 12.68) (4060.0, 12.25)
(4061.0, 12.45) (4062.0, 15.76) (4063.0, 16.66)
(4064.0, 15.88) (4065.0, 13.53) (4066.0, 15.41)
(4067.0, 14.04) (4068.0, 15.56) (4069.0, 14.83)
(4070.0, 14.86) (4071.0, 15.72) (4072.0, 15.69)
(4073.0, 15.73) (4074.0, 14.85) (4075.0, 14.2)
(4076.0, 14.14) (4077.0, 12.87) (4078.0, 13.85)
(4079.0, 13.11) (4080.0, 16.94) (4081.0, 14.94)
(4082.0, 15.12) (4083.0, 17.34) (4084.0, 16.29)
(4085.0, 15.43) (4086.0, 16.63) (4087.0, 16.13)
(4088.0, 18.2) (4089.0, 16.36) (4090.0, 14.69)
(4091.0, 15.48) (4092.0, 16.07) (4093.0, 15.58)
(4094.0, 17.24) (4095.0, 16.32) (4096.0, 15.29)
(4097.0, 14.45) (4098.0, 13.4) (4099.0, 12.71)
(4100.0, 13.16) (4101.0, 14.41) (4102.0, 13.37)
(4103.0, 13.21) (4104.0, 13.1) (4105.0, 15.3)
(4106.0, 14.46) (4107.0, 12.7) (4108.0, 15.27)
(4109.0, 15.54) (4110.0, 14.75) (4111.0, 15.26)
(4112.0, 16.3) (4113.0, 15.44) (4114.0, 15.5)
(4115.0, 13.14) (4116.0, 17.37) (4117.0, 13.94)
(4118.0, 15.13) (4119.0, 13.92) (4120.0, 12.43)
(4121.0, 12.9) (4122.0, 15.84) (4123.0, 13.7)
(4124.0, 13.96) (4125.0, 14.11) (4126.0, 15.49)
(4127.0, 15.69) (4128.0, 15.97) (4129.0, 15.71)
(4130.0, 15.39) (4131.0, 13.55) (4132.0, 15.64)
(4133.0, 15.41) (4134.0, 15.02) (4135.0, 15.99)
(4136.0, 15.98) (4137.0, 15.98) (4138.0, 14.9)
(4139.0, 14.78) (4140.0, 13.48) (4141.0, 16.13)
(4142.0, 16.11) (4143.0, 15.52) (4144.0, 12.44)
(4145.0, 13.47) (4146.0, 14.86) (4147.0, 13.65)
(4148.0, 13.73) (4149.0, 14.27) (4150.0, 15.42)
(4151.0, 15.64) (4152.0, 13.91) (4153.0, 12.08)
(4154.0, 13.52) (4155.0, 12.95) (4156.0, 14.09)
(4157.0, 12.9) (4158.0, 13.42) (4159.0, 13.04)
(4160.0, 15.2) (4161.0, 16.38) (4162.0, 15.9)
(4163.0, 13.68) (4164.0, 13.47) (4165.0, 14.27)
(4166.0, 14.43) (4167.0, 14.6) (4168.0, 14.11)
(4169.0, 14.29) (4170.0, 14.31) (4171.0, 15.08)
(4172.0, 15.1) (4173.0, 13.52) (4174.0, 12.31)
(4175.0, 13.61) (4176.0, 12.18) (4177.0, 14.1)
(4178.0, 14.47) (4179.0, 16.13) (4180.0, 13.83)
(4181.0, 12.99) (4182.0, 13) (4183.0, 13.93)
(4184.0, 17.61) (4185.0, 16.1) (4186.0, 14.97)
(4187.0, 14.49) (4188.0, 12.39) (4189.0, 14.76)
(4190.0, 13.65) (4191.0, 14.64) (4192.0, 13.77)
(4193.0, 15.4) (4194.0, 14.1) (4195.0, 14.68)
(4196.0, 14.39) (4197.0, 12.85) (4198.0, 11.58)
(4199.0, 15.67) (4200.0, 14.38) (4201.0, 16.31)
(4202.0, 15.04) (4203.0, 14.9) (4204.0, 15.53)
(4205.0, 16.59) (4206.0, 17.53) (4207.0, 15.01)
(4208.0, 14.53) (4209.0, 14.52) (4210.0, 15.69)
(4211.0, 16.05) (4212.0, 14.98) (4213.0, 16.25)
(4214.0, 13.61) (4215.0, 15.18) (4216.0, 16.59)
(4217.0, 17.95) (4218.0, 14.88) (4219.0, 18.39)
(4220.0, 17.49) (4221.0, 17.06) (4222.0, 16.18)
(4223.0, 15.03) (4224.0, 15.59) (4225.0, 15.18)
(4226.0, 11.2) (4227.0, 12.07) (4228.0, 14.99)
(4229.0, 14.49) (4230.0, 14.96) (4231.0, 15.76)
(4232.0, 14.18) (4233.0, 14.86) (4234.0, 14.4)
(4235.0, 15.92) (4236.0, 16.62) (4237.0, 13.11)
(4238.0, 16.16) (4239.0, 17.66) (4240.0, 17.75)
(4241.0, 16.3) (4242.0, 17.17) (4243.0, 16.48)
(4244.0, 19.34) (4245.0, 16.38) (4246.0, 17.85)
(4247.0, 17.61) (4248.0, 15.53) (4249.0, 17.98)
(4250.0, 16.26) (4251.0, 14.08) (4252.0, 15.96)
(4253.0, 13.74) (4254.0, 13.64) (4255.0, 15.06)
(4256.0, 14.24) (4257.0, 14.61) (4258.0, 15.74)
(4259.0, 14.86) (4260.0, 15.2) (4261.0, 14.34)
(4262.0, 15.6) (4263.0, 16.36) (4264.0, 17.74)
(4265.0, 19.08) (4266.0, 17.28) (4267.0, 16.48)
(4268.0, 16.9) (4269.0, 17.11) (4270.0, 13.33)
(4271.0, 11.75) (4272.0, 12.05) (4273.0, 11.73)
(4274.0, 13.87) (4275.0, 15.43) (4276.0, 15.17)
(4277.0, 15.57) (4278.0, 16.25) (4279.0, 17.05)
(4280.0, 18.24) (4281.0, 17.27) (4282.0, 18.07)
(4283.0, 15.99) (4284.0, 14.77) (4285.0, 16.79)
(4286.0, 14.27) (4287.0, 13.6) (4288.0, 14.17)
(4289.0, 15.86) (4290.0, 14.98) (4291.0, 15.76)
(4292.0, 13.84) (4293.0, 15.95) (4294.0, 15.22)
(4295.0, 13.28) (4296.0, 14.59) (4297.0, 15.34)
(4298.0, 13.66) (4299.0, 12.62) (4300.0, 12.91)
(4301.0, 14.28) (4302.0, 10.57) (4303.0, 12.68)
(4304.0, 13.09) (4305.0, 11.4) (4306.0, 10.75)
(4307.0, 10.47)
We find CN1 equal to 0.095 mag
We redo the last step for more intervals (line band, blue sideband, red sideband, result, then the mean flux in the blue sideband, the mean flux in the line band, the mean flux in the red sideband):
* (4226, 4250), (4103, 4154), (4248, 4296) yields -0.05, 14.7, 15.9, 15.4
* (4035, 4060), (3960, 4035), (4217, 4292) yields -0.11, 13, 14.9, 15.6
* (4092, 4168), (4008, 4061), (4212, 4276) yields 0.05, 15.1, 14.6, 15.6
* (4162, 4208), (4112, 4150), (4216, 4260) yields 0.06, 14.8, 14.5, 15.7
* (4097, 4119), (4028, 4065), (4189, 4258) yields 0.04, 14.8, 14.4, 15.4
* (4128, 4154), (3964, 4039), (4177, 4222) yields -0.01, 13.4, 14.8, 15.1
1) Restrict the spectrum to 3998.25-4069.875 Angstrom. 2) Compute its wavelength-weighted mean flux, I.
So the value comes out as 15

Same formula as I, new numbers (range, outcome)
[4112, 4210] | 14.5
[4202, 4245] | 15.7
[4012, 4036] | 15.2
